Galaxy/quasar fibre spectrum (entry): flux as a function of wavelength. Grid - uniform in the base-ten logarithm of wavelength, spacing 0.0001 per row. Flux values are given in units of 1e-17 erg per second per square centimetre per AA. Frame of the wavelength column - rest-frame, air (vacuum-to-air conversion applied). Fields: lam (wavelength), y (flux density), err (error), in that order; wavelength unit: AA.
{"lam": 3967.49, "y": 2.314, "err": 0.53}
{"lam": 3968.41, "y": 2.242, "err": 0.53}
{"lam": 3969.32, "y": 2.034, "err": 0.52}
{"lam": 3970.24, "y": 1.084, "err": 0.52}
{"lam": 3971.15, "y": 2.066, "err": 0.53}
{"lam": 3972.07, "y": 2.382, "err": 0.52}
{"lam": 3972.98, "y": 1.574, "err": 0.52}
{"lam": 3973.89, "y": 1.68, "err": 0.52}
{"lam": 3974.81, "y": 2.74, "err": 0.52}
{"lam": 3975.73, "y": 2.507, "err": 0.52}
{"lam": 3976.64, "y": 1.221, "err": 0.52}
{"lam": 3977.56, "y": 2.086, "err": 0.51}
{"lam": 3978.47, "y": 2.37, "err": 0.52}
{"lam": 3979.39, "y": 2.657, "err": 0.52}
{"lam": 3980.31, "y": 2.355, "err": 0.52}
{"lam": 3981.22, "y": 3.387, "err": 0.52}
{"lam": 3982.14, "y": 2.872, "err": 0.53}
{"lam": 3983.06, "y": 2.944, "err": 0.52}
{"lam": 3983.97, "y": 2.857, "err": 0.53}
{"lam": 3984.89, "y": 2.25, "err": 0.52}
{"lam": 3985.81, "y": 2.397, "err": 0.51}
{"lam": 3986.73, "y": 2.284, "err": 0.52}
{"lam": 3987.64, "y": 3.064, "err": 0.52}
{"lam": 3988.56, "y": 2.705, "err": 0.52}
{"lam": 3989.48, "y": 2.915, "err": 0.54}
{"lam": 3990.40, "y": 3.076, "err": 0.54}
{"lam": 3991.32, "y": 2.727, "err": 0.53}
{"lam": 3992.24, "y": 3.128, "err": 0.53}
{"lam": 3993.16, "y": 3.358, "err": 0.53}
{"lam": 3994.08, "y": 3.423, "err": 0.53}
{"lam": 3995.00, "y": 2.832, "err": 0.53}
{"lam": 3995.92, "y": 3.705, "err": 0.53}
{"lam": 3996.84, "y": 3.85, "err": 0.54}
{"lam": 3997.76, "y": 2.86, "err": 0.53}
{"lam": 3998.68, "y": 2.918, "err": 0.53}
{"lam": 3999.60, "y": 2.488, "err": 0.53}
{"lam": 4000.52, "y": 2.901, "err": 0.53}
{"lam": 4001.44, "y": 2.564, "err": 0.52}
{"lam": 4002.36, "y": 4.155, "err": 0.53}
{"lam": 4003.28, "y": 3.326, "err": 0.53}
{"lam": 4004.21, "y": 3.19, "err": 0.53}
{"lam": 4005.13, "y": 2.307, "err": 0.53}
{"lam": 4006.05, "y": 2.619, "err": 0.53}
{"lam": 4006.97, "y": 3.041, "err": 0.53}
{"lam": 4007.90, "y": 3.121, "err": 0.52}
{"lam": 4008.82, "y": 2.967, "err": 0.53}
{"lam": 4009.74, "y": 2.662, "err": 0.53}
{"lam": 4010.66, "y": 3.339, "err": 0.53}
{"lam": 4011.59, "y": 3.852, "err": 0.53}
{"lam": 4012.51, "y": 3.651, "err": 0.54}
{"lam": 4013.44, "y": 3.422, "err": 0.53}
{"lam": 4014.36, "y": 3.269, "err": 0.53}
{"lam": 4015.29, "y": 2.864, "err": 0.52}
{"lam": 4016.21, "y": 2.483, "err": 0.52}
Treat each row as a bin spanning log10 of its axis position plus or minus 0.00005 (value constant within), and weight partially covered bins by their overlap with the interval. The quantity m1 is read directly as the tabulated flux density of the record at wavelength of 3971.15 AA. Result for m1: 2.066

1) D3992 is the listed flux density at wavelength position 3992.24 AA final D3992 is 3.128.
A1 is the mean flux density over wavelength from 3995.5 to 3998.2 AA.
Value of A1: 3.47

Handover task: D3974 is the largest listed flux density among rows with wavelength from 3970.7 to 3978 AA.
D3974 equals 2.74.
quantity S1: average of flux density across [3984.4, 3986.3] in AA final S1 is 2.32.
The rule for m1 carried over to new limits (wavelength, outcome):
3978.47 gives 2.37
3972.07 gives 2.382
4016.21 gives 2.483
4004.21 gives 3.19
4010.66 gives 3.339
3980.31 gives 2.355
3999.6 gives 2.488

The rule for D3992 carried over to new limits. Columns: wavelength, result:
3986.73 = 2.284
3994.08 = 3.423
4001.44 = 2.564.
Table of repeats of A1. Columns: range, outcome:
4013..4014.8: 3.35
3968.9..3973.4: 1.83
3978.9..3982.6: 2.81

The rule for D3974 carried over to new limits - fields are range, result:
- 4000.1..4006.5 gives 4.155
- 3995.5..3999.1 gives 3.85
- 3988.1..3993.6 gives 3.358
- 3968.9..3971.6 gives 2.066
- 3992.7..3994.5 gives 3.423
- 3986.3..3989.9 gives 3.064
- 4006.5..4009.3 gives 3.121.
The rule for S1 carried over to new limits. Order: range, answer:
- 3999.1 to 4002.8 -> 3.02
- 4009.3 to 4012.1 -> 3.3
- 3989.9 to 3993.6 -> 3.07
